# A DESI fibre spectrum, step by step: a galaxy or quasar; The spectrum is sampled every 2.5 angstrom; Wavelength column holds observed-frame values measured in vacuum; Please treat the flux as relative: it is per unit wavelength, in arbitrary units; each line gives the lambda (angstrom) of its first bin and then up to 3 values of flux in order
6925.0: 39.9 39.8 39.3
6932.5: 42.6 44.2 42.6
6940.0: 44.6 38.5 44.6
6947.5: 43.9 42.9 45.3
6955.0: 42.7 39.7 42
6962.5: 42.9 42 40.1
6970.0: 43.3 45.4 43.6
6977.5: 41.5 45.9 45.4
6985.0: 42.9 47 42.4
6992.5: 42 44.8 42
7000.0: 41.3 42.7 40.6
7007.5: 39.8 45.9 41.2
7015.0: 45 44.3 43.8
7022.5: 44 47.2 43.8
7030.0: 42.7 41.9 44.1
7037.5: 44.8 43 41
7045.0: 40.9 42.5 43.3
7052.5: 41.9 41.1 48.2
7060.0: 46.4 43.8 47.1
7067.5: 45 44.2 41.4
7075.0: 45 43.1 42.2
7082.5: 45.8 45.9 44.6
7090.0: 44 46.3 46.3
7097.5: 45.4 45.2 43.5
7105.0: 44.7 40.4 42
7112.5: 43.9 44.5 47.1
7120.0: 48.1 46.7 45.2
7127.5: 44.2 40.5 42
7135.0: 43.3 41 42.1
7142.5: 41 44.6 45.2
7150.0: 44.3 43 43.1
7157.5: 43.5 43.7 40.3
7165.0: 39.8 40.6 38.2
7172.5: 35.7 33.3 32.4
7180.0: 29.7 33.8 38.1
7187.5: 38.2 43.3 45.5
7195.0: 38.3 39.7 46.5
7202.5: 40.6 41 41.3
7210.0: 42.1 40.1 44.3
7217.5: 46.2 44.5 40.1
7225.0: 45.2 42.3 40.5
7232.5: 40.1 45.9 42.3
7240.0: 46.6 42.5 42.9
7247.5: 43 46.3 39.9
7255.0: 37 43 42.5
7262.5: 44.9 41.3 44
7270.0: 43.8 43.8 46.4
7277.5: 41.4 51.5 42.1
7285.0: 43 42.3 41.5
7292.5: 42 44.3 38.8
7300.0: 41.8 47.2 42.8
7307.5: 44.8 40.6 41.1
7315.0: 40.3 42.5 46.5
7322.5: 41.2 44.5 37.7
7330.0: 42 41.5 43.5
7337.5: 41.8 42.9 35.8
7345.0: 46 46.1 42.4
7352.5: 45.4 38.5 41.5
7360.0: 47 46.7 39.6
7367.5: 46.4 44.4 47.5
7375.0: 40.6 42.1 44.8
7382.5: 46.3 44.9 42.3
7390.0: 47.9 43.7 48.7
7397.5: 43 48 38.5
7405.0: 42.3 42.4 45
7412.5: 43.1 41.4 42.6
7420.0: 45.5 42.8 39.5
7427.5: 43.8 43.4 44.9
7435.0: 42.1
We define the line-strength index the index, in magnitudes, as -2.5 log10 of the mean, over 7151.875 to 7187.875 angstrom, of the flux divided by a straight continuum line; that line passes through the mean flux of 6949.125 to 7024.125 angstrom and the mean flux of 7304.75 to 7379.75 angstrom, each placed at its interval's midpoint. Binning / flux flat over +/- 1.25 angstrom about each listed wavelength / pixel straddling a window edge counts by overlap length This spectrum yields 0.13 mag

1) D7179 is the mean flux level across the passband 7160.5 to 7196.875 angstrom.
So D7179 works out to 37.8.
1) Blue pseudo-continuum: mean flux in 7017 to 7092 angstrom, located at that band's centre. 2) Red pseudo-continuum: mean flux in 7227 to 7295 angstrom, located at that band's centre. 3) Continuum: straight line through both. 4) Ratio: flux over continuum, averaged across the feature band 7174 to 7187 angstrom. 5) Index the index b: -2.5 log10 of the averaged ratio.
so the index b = 0.27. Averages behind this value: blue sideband 43.9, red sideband 43.1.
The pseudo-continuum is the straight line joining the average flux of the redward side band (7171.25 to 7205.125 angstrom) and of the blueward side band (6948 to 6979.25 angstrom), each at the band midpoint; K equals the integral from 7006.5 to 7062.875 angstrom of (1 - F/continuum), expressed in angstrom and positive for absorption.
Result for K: -3.06 angstrom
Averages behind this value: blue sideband 42.7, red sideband 38.2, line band 43.5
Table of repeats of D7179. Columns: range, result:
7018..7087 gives 43.9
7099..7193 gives 41.6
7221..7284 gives 43.2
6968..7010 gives 43.2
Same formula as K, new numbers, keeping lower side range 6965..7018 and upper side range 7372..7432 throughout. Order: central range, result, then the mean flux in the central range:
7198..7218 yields 0.4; 42.5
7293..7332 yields 1.1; 42.4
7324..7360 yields 1.1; 42.3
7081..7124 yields -1.6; 44.9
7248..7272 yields 0.5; 42.6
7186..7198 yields 0.7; 41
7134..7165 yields 0.4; 42.8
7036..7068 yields -0.4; 43.7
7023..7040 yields -0.3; 44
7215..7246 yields 0.1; 43.3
